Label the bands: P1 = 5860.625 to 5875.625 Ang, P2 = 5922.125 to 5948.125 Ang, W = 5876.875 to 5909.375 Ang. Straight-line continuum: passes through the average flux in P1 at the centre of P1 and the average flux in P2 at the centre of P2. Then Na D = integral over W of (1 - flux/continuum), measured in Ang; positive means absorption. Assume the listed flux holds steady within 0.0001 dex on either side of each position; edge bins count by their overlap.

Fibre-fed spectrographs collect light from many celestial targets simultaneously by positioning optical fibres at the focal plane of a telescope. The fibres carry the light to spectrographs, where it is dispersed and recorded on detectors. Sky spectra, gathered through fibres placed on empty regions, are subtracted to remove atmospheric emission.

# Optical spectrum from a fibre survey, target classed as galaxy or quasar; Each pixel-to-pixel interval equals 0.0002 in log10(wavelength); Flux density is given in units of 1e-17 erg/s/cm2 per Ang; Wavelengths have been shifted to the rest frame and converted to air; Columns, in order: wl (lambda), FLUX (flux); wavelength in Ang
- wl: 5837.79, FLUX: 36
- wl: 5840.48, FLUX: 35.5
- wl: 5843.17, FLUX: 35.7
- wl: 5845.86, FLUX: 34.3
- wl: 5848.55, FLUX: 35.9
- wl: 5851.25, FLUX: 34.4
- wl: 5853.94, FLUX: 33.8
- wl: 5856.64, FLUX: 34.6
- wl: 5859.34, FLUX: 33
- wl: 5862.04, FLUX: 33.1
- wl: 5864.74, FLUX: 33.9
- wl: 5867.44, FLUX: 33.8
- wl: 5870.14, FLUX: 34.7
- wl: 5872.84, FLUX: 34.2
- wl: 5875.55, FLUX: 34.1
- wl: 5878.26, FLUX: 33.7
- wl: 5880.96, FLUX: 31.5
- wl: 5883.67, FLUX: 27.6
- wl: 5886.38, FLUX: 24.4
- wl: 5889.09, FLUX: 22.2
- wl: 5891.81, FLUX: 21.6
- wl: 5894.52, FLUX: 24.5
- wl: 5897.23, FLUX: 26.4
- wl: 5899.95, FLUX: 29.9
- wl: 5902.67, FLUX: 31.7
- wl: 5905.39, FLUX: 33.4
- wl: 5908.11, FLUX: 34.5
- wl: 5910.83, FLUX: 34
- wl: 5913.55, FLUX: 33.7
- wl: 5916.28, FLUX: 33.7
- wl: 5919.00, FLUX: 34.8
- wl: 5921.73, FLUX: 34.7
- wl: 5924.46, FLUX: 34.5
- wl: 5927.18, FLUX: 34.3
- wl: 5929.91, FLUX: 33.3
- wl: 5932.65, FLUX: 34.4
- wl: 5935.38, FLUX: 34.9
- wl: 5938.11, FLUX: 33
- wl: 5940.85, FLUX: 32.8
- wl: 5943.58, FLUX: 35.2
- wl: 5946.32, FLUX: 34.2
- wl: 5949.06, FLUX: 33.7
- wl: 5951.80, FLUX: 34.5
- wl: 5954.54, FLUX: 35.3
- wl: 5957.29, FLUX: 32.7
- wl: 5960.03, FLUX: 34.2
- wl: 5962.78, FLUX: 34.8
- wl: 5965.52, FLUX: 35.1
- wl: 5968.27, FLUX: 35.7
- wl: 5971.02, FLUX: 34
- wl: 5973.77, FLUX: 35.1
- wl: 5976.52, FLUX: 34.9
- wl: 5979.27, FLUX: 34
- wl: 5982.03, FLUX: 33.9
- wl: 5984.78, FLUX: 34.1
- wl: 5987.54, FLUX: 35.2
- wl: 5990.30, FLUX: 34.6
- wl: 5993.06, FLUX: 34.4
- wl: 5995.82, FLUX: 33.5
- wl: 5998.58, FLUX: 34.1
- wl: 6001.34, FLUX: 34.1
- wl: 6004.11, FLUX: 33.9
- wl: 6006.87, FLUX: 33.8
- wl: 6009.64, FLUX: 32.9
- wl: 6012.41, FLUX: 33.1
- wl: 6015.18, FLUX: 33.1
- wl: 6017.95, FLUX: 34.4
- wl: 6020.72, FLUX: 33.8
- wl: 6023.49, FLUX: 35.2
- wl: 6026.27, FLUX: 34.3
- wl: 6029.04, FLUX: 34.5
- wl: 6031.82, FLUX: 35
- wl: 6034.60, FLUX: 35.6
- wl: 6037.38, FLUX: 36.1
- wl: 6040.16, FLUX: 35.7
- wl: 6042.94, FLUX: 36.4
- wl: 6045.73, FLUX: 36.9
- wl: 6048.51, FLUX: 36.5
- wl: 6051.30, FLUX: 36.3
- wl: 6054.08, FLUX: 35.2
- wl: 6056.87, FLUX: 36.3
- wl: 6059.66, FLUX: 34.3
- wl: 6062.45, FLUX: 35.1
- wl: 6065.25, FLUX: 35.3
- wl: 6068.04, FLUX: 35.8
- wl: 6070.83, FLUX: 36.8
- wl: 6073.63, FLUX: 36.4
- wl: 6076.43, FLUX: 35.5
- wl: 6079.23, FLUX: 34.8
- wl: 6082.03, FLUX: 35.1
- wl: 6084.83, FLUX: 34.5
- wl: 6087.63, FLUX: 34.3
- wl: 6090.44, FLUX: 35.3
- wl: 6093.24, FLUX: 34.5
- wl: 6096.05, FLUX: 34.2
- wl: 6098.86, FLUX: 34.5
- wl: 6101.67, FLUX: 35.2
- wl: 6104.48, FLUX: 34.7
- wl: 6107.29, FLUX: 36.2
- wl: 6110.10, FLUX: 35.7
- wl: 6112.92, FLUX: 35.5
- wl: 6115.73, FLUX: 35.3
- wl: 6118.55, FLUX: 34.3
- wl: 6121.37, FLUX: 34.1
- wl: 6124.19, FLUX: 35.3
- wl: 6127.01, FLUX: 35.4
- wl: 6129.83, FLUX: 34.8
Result 5.3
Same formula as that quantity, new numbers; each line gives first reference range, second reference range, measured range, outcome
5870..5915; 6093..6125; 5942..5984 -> -3.79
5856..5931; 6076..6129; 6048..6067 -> -0.72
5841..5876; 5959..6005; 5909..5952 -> 0.36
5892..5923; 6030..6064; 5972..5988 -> -0.35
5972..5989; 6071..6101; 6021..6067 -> -0.93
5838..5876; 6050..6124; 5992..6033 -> 1.11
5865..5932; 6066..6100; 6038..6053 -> -0.85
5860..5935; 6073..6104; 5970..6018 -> -1.12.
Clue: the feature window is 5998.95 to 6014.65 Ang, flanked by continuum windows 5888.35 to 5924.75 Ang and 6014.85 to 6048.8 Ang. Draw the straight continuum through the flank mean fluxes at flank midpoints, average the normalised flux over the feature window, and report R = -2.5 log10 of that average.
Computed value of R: 0.024 mag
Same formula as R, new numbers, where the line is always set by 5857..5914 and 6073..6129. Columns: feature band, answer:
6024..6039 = -0.05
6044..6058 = -0.07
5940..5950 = -0.07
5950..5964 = -0.07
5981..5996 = -0.05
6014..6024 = -0.02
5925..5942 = -0.07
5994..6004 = -0.03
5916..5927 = -0.10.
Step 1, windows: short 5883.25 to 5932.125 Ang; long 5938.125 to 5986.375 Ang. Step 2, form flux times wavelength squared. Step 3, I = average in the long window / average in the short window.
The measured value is 1.1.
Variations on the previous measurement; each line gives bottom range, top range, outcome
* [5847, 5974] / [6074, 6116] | 1.14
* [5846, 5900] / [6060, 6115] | 1.22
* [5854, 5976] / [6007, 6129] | 1.13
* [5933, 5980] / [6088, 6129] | 1.07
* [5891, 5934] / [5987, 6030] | 1.10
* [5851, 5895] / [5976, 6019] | 1.15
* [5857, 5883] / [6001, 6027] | 1.06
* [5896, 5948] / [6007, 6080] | 1.10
